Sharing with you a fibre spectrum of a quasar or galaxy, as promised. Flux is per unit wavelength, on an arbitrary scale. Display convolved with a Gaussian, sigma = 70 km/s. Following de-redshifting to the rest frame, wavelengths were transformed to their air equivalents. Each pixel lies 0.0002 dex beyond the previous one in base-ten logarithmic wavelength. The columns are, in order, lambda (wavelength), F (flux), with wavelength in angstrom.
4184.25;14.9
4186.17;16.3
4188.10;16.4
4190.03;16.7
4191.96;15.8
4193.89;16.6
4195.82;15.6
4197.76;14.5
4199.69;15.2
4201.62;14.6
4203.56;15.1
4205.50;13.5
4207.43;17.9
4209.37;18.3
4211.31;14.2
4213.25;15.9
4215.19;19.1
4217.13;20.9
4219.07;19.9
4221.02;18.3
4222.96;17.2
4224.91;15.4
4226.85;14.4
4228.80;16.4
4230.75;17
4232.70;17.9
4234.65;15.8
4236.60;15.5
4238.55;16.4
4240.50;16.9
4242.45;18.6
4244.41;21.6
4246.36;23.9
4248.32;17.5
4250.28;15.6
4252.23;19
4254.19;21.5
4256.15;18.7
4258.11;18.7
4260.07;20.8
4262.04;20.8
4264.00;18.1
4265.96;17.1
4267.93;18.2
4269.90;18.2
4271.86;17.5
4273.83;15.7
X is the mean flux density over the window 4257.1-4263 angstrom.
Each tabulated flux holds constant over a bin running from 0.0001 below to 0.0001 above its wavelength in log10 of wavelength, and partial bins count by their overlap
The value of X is 20.1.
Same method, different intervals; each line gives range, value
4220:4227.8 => 16.3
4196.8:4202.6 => 14.8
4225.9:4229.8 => 15.4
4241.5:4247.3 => 21.4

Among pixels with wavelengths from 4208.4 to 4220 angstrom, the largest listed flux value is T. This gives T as 20.9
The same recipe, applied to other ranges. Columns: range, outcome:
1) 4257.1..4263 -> 20.8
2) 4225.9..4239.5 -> 17.9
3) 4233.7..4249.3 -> 23.9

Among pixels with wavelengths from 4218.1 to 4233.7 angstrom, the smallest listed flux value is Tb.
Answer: 14.4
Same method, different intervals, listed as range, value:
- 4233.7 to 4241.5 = 15.5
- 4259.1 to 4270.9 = 17.1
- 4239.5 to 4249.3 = 16.9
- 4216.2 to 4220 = 19.9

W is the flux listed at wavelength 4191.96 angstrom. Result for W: 15.8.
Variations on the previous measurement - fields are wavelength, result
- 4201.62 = 14.6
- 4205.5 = 13.5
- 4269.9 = 18.2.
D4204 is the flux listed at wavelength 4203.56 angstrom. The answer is 15.1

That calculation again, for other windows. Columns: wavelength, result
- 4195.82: 15.6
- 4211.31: 14.2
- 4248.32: 17.5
